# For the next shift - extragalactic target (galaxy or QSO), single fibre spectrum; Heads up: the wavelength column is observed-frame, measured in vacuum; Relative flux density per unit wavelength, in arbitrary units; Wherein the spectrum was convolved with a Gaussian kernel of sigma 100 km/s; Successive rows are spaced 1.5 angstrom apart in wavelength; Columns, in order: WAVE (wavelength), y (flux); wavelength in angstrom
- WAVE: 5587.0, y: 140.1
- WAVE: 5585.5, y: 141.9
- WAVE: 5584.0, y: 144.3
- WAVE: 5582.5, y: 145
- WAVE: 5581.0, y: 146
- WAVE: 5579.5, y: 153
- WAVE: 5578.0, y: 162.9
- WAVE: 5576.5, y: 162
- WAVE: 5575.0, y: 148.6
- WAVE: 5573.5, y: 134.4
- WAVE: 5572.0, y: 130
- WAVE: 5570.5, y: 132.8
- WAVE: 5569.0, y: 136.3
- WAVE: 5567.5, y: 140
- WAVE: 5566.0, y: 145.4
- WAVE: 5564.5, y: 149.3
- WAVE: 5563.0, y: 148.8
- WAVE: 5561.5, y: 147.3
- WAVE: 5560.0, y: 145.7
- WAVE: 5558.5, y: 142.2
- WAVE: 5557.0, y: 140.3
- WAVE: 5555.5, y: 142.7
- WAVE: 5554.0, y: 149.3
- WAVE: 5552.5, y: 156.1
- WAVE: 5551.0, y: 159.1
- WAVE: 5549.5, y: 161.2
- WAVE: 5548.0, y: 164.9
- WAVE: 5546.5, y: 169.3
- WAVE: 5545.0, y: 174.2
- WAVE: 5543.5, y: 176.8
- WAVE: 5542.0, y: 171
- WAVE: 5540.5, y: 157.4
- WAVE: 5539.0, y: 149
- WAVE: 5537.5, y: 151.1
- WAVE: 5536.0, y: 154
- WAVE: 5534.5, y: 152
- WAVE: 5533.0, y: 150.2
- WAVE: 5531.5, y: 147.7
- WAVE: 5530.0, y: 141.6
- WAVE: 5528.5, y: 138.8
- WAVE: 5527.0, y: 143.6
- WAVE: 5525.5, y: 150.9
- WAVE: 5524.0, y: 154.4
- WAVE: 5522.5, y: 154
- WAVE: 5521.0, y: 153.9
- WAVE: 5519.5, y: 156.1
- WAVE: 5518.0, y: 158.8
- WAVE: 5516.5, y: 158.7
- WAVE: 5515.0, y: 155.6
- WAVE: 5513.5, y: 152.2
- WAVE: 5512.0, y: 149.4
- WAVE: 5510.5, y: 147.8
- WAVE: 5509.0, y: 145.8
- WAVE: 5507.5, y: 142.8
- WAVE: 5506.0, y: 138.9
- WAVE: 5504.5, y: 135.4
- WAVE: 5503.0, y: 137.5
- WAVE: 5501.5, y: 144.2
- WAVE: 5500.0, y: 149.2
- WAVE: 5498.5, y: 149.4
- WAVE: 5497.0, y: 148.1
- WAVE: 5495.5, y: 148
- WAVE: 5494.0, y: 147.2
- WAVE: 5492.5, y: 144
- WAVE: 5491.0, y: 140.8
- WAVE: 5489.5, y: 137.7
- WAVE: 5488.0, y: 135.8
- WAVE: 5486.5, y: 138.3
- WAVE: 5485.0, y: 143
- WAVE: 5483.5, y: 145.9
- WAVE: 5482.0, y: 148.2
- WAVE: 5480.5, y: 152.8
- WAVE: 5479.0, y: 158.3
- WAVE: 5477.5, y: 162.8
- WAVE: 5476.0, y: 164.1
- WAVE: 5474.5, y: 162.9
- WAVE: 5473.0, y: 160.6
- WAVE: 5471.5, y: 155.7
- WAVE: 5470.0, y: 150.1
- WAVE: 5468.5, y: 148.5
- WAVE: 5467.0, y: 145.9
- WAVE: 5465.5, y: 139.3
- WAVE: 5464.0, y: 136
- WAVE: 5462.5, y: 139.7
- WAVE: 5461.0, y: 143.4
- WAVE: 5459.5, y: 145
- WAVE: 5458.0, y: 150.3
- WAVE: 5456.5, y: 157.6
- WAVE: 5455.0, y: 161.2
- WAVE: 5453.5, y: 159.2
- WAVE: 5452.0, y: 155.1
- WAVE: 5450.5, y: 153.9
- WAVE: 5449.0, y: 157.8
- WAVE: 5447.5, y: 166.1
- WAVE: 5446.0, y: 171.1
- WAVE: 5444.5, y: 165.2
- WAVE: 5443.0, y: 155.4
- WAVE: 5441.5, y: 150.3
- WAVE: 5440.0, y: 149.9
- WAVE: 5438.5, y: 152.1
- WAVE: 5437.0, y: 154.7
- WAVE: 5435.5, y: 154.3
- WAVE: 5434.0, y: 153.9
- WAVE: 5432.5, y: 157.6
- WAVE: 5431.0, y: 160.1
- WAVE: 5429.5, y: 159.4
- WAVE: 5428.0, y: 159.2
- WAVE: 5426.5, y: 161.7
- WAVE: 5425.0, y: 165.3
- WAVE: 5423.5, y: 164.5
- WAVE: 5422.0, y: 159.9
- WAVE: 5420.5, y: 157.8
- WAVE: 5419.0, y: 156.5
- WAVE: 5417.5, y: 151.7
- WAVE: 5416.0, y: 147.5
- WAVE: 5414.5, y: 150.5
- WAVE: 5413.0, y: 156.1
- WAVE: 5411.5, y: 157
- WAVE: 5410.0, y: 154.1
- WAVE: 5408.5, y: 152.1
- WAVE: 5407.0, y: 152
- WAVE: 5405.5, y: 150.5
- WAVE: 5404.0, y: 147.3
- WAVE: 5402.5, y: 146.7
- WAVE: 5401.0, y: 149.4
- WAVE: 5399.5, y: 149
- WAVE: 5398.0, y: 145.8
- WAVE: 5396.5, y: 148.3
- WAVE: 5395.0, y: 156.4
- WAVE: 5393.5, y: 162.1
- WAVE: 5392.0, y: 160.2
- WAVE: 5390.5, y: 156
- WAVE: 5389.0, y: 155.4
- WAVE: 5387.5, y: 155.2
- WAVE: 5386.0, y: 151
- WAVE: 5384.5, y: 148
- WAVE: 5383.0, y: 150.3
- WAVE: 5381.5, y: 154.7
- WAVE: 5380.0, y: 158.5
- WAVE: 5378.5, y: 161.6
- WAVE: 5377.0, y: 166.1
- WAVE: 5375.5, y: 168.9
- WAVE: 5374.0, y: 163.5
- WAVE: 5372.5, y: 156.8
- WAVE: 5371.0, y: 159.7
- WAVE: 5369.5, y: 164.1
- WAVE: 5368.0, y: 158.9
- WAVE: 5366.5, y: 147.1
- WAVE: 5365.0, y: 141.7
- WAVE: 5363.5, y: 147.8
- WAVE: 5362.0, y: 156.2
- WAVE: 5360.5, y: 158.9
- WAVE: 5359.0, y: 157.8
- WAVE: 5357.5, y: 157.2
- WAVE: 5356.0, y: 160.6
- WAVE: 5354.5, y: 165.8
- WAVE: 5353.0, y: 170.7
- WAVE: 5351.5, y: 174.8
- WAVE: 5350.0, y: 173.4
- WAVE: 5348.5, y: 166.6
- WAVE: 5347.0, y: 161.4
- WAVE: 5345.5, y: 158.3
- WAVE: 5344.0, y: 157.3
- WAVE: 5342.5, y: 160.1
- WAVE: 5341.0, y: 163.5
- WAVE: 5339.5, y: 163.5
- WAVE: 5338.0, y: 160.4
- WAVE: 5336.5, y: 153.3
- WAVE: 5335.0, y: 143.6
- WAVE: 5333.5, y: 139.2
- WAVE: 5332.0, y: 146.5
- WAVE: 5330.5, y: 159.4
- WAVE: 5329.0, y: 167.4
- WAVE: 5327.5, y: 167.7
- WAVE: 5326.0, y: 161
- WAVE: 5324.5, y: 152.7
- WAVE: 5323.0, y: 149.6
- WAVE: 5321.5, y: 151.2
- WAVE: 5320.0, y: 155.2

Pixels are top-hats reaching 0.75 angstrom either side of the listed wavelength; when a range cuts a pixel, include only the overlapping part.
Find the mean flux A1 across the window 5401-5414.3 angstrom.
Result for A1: 152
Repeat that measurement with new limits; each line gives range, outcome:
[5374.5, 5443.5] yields 155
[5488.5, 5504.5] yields 144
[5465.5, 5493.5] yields 149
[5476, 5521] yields 148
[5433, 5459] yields 157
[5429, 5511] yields 150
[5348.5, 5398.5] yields 158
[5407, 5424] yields 155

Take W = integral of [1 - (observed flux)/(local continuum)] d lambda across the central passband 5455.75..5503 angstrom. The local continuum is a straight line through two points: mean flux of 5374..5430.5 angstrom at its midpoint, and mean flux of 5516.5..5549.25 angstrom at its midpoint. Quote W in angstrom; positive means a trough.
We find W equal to 2.3 angstrom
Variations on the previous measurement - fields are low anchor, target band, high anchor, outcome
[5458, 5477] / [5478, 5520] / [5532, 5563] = 1.39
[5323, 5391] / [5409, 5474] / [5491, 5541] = -0.69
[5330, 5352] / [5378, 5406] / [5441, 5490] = 0.54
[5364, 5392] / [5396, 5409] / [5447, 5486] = 0.54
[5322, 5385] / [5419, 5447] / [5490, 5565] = -0.63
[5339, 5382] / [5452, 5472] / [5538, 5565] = 1.17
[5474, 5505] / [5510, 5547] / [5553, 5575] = -2.59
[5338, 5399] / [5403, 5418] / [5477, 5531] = 0.32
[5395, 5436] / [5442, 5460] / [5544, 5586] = -0.59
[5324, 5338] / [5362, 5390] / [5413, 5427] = -0.01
